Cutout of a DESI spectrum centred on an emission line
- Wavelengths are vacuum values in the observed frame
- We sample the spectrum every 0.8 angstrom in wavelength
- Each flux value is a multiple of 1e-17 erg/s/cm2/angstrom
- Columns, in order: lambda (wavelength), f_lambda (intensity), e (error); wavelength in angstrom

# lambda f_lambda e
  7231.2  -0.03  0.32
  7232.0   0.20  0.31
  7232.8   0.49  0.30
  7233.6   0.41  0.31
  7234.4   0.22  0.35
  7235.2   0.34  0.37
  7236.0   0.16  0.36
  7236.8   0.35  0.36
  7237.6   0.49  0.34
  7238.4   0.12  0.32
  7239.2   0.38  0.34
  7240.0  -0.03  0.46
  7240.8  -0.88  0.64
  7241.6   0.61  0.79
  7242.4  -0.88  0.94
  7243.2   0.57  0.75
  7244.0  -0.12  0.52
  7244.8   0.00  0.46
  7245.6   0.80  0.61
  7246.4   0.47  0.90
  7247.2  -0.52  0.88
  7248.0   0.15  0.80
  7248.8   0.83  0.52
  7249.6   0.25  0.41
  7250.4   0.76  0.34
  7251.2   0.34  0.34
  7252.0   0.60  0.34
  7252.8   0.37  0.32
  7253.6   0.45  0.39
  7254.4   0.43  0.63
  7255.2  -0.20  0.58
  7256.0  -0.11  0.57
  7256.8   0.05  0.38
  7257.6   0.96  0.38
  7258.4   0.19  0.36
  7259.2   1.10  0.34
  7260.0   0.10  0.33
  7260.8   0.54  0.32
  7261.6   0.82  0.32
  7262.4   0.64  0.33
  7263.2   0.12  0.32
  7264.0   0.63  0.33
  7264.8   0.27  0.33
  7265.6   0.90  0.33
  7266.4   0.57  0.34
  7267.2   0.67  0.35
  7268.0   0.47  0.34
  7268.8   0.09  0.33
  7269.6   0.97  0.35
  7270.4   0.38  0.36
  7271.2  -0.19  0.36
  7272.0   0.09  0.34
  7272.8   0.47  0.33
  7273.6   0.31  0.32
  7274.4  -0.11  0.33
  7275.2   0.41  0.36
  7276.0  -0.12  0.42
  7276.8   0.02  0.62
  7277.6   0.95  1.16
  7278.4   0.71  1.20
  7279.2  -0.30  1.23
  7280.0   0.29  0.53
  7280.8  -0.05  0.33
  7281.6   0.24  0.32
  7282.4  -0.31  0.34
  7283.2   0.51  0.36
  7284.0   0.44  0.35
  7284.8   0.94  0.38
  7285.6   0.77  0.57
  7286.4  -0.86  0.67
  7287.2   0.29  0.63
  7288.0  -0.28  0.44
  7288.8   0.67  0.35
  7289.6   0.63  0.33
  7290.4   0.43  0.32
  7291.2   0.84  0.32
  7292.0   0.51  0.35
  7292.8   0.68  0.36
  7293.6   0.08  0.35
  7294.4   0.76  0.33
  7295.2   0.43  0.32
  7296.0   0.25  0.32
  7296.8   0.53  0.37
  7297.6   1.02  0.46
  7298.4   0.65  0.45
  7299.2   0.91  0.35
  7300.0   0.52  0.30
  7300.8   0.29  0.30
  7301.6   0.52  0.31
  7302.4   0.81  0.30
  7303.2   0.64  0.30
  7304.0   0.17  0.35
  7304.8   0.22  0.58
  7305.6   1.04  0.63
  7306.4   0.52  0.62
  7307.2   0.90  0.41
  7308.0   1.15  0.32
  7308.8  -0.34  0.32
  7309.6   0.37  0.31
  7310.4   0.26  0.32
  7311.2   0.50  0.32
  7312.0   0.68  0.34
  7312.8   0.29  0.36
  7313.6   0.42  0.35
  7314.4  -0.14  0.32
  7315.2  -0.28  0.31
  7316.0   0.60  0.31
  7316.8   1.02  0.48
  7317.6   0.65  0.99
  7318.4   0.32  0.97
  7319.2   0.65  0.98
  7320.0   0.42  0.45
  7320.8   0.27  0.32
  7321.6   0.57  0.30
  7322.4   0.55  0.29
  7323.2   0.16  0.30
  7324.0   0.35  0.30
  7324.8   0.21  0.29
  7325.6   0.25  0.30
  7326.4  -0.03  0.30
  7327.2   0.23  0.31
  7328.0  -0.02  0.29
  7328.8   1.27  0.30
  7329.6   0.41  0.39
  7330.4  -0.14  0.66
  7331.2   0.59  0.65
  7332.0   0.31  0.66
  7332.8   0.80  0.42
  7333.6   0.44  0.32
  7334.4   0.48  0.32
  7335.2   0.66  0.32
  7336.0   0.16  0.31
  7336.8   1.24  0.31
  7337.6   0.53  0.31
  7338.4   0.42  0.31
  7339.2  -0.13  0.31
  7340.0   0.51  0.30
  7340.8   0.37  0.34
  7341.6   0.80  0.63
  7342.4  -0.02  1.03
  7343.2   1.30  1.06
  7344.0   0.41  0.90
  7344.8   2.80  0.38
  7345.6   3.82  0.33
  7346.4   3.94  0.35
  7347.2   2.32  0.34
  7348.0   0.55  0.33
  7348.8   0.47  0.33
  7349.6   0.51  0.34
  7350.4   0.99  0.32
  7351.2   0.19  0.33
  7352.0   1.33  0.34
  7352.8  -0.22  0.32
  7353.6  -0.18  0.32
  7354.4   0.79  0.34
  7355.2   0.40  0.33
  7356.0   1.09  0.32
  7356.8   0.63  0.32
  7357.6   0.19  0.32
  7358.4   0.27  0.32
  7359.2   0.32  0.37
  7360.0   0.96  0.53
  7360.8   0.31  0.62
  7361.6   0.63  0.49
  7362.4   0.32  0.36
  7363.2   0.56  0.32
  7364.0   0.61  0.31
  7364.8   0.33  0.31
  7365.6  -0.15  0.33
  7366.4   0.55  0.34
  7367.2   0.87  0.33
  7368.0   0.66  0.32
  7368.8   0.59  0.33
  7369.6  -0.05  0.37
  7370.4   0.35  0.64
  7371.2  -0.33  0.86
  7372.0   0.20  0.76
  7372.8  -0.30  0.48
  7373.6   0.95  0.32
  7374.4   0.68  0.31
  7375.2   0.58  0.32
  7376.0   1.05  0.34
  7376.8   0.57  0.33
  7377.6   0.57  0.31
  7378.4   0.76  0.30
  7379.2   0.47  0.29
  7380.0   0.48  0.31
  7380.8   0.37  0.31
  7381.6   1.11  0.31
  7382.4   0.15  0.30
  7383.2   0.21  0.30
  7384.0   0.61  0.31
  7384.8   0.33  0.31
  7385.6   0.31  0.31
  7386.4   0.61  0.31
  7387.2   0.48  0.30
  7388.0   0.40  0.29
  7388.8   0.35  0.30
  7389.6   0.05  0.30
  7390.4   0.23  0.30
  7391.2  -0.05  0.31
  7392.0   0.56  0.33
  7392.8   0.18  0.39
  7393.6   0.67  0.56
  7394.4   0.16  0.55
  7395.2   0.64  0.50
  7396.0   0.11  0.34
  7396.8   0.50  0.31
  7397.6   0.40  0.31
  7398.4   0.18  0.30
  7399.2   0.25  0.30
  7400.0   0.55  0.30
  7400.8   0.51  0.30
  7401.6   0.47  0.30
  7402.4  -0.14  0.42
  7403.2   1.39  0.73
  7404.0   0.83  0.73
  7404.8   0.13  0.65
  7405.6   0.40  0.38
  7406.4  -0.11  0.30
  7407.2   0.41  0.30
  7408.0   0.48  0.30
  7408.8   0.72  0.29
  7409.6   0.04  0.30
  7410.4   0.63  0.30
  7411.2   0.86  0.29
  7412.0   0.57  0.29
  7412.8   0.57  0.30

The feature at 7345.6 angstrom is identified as H-alpha 6563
